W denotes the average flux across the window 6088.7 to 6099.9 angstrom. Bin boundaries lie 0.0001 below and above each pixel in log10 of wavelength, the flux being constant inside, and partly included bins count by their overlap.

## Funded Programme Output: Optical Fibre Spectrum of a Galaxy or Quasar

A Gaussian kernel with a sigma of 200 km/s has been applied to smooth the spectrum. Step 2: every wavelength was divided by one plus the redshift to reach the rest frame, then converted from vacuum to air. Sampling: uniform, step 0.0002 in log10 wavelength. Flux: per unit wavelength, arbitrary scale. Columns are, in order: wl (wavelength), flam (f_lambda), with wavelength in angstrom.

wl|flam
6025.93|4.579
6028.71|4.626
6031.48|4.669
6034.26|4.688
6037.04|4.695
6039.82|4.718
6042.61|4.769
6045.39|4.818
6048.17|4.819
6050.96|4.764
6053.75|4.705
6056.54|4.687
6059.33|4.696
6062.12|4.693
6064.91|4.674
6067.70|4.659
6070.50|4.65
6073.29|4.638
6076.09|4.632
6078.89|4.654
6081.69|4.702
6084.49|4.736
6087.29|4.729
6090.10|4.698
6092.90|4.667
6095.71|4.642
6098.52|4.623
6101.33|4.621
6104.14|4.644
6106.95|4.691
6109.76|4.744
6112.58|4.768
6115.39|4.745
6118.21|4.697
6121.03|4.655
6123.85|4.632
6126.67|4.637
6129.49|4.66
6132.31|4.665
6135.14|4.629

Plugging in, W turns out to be 4.66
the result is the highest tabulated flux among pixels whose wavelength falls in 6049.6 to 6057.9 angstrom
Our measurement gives 4.764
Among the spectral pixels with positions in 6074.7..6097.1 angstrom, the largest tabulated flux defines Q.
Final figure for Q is 4.736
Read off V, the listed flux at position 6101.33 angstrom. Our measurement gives 4.621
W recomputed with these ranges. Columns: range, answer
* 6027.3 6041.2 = 4.68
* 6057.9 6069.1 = 4.68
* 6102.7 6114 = 4.71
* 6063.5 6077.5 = 4.65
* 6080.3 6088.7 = 4.72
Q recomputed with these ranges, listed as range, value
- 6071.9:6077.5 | 4.638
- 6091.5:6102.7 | 4.667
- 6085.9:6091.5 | 4.729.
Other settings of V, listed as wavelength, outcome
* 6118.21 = 4.697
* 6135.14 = 4.629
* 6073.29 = 4.638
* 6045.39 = 4.818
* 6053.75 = 4.705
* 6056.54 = 4.687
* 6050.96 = 4.764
